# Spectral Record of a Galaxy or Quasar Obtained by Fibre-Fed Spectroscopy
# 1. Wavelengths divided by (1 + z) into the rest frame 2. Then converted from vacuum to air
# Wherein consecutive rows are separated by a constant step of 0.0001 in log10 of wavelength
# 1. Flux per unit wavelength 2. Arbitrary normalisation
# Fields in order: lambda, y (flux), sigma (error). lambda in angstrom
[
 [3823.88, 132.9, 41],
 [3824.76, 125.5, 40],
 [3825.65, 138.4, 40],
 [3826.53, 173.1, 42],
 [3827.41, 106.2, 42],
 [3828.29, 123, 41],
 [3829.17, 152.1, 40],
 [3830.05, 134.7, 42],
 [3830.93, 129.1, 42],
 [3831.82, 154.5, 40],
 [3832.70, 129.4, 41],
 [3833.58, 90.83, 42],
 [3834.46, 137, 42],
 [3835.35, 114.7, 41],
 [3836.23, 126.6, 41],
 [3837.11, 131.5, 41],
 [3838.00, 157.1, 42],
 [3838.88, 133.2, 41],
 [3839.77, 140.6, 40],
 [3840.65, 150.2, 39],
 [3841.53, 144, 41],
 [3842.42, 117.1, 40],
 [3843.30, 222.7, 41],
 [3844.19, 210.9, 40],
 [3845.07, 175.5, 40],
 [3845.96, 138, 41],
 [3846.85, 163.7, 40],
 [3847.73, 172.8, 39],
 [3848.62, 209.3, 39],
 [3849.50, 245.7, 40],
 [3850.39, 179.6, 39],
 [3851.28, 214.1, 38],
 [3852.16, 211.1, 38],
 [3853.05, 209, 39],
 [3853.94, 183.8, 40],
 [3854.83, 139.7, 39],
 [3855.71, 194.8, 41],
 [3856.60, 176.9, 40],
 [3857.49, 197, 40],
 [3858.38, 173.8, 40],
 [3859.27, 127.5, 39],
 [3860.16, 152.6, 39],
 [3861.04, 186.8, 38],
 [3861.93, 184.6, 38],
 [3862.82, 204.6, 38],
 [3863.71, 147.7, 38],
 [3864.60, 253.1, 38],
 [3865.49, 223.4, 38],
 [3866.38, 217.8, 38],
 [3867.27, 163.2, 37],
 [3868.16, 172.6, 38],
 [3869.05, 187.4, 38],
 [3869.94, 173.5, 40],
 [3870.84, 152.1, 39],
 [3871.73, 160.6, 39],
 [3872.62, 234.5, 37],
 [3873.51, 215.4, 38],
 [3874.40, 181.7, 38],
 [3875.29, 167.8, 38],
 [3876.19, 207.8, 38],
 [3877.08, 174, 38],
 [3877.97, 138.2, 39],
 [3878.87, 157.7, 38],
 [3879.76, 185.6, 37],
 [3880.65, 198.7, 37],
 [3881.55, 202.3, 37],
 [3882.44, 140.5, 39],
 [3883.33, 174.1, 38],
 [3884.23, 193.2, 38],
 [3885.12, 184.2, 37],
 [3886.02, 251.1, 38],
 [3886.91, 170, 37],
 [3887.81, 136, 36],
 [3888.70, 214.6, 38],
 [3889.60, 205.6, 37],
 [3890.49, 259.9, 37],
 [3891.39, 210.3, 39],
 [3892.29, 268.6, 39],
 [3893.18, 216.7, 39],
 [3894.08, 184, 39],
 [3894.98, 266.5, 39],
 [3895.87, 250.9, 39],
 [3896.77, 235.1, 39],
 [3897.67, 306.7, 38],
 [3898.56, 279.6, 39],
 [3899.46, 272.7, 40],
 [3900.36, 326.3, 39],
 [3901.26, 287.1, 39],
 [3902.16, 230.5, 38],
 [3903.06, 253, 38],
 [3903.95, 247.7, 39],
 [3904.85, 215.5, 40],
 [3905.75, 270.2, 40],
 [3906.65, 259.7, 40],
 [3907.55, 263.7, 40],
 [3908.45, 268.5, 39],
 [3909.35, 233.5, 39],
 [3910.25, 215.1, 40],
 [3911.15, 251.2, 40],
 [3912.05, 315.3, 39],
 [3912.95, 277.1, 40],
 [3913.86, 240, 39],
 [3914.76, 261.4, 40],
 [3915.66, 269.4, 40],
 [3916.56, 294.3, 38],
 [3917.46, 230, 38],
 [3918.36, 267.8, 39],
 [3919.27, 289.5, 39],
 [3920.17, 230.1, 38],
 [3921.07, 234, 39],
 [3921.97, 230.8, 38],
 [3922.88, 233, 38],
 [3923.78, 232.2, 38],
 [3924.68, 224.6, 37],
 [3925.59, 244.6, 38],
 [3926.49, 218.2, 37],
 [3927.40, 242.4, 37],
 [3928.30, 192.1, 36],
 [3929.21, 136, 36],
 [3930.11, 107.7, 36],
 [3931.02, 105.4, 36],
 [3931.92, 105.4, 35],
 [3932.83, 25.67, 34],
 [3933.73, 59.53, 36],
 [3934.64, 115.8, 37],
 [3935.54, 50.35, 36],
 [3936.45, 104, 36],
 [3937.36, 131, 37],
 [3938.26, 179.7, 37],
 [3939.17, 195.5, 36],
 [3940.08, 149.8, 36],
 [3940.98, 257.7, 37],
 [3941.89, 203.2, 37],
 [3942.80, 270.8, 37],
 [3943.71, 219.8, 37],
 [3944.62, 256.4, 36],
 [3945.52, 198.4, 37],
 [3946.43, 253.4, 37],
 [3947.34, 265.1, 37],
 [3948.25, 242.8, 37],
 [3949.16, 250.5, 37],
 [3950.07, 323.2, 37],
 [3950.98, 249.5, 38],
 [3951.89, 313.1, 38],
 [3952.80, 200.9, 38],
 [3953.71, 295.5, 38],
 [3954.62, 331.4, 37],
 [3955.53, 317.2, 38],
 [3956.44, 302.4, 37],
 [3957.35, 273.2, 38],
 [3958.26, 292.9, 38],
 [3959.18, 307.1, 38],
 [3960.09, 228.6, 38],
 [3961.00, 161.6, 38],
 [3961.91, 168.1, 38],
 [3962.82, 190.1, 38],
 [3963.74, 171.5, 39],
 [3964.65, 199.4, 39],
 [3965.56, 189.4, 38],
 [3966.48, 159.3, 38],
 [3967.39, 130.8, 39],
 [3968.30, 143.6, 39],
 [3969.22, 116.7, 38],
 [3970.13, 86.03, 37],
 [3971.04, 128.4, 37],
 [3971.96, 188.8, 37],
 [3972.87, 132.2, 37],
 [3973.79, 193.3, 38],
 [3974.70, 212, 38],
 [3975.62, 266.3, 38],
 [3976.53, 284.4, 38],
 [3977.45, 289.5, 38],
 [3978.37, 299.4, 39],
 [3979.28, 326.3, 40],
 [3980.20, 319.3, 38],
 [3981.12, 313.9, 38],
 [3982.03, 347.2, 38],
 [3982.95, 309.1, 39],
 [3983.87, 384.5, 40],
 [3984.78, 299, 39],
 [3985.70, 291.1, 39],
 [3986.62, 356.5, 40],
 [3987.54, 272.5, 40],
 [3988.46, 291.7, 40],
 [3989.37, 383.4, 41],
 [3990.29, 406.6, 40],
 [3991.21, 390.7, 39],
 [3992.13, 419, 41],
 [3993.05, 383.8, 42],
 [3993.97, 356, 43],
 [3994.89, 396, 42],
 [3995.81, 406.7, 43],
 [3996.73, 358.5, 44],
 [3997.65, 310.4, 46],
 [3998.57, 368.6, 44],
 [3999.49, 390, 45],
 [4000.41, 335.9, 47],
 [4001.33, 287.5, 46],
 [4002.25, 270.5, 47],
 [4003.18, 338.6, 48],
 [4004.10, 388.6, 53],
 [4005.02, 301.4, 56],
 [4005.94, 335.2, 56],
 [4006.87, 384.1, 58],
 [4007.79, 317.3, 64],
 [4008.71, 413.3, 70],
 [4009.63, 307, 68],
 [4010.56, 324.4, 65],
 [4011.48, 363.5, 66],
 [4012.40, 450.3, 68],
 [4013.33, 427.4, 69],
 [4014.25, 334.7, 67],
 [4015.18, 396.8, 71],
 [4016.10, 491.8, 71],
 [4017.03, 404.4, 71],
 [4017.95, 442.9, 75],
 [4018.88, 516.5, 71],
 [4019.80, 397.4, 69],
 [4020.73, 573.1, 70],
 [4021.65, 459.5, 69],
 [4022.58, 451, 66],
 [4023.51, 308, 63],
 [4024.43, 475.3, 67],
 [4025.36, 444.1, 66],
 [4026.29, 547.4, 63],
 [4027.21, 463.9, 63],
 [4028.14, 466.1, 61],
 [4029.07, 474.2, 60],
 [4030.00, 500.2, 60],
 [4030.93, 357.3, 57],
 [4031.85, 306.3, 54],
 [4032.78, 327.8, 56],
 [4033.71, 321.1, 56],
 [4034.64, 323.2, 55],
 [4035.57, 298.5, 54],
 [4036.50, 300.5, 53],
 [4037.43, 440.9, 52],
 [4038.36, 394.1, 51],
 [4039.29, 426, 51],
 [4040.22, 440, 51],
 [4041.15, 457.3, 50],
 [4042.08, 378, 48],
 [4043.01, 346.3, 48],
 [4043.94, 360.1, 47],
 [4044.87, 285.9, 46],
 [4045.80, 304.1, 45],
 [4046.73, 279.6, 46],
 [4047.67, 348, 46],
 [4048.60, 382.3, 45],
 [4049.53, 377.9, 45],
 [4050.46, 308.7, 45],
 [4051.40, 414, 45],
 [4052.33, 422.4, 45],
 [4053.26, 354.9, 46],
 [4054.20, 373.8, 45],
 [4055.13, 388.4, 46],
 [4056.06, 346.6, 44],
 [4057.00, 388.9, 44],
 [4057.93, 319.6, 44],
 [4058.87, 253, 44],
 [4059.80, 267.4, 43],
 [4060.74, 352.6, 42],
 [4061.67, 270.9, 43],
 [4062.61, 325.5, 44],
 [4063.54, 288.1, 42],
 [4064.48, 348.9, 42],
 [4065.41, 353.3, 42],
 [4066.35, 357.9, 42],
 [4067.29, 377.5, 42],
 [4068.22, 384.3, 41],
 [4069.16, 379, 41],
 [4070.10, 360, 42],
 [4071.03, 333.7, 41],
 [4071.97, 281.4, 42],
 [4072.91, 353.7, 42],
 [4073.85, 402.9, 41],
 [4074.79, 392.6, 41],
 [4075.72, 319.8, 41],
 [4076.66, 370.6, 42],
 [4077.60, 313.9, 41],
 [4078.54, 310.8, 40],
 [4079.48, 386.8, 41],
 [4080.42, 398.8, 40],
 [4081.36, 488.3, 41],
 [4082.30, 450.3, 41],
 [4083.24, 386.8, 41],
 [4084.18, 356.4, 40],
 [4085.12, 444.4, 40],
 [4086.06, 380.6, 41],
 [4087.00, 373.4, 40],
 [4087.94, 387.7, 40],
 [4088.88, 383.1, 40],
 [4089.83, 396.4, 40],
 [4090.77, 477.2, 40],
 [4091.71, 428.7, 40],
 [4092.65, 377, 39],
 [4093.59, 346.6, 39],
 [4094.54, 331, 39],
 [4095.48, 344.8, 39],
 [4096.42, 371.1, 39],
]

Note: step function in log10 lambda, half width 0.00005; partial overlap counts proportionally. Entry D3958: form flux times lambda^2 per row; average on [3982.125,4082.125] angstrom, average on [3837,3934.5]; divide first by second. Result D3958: 1.96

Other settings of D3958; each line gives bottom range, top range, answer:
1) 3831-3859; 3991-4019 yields 2.45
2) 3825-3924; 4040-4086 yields 1.96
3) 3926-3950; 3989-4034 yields 2.31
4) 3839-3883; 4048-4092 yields 2.25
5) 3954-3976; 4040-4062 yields 1.79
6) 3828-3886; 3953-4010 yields 1.78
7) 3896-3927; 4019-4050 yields 1.64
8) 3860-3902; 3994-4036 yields 2.02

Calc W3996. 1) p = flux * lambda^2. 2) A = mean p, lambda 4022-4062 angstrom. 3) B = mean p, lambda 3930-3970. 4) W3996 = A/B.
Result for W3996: 1.95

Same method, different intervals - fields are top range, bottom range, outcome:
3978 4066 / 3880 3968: 1.74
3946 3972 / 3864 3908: 1.08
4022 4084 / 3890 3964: 1.72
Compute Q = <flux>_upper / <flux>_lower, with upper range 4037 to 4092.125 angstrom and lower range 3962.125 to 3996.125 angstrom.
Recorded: 1.36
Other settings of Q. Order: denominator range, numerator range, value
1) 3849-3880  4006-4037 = 2.18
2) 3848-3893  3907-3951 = 1.11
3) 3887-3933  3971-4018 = 1.44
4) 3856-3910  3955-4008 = 1.35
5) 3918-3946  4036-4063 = 1.93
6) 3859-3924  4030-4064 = 1.58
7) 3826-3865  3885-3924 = 1.51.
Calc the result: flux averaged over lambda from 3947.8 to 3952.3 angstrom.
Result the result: 275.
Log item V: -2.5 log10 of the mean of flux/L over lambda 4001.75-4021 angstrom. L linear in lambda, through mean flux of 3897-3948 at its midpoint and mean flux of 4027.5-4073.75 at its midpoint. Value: -0.221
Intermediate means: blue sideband 220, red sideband 358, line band 387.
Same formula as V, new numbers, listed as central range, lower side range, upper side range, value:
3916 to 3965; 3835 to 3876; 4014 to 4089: 0.23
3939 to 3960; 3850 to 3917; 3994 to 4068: 0.11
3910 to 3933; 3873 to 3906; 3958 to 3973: -0.10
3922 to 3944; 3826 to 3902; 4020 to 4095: 0.45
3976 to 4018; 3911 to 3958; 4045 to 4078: -0.24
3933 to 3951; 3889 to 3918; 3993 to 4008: 0.44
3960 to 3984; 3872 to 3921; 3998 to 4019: 0.44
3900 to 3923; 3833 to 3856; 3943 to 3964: -0.17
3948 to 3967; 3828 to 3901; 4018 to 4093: 0.14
